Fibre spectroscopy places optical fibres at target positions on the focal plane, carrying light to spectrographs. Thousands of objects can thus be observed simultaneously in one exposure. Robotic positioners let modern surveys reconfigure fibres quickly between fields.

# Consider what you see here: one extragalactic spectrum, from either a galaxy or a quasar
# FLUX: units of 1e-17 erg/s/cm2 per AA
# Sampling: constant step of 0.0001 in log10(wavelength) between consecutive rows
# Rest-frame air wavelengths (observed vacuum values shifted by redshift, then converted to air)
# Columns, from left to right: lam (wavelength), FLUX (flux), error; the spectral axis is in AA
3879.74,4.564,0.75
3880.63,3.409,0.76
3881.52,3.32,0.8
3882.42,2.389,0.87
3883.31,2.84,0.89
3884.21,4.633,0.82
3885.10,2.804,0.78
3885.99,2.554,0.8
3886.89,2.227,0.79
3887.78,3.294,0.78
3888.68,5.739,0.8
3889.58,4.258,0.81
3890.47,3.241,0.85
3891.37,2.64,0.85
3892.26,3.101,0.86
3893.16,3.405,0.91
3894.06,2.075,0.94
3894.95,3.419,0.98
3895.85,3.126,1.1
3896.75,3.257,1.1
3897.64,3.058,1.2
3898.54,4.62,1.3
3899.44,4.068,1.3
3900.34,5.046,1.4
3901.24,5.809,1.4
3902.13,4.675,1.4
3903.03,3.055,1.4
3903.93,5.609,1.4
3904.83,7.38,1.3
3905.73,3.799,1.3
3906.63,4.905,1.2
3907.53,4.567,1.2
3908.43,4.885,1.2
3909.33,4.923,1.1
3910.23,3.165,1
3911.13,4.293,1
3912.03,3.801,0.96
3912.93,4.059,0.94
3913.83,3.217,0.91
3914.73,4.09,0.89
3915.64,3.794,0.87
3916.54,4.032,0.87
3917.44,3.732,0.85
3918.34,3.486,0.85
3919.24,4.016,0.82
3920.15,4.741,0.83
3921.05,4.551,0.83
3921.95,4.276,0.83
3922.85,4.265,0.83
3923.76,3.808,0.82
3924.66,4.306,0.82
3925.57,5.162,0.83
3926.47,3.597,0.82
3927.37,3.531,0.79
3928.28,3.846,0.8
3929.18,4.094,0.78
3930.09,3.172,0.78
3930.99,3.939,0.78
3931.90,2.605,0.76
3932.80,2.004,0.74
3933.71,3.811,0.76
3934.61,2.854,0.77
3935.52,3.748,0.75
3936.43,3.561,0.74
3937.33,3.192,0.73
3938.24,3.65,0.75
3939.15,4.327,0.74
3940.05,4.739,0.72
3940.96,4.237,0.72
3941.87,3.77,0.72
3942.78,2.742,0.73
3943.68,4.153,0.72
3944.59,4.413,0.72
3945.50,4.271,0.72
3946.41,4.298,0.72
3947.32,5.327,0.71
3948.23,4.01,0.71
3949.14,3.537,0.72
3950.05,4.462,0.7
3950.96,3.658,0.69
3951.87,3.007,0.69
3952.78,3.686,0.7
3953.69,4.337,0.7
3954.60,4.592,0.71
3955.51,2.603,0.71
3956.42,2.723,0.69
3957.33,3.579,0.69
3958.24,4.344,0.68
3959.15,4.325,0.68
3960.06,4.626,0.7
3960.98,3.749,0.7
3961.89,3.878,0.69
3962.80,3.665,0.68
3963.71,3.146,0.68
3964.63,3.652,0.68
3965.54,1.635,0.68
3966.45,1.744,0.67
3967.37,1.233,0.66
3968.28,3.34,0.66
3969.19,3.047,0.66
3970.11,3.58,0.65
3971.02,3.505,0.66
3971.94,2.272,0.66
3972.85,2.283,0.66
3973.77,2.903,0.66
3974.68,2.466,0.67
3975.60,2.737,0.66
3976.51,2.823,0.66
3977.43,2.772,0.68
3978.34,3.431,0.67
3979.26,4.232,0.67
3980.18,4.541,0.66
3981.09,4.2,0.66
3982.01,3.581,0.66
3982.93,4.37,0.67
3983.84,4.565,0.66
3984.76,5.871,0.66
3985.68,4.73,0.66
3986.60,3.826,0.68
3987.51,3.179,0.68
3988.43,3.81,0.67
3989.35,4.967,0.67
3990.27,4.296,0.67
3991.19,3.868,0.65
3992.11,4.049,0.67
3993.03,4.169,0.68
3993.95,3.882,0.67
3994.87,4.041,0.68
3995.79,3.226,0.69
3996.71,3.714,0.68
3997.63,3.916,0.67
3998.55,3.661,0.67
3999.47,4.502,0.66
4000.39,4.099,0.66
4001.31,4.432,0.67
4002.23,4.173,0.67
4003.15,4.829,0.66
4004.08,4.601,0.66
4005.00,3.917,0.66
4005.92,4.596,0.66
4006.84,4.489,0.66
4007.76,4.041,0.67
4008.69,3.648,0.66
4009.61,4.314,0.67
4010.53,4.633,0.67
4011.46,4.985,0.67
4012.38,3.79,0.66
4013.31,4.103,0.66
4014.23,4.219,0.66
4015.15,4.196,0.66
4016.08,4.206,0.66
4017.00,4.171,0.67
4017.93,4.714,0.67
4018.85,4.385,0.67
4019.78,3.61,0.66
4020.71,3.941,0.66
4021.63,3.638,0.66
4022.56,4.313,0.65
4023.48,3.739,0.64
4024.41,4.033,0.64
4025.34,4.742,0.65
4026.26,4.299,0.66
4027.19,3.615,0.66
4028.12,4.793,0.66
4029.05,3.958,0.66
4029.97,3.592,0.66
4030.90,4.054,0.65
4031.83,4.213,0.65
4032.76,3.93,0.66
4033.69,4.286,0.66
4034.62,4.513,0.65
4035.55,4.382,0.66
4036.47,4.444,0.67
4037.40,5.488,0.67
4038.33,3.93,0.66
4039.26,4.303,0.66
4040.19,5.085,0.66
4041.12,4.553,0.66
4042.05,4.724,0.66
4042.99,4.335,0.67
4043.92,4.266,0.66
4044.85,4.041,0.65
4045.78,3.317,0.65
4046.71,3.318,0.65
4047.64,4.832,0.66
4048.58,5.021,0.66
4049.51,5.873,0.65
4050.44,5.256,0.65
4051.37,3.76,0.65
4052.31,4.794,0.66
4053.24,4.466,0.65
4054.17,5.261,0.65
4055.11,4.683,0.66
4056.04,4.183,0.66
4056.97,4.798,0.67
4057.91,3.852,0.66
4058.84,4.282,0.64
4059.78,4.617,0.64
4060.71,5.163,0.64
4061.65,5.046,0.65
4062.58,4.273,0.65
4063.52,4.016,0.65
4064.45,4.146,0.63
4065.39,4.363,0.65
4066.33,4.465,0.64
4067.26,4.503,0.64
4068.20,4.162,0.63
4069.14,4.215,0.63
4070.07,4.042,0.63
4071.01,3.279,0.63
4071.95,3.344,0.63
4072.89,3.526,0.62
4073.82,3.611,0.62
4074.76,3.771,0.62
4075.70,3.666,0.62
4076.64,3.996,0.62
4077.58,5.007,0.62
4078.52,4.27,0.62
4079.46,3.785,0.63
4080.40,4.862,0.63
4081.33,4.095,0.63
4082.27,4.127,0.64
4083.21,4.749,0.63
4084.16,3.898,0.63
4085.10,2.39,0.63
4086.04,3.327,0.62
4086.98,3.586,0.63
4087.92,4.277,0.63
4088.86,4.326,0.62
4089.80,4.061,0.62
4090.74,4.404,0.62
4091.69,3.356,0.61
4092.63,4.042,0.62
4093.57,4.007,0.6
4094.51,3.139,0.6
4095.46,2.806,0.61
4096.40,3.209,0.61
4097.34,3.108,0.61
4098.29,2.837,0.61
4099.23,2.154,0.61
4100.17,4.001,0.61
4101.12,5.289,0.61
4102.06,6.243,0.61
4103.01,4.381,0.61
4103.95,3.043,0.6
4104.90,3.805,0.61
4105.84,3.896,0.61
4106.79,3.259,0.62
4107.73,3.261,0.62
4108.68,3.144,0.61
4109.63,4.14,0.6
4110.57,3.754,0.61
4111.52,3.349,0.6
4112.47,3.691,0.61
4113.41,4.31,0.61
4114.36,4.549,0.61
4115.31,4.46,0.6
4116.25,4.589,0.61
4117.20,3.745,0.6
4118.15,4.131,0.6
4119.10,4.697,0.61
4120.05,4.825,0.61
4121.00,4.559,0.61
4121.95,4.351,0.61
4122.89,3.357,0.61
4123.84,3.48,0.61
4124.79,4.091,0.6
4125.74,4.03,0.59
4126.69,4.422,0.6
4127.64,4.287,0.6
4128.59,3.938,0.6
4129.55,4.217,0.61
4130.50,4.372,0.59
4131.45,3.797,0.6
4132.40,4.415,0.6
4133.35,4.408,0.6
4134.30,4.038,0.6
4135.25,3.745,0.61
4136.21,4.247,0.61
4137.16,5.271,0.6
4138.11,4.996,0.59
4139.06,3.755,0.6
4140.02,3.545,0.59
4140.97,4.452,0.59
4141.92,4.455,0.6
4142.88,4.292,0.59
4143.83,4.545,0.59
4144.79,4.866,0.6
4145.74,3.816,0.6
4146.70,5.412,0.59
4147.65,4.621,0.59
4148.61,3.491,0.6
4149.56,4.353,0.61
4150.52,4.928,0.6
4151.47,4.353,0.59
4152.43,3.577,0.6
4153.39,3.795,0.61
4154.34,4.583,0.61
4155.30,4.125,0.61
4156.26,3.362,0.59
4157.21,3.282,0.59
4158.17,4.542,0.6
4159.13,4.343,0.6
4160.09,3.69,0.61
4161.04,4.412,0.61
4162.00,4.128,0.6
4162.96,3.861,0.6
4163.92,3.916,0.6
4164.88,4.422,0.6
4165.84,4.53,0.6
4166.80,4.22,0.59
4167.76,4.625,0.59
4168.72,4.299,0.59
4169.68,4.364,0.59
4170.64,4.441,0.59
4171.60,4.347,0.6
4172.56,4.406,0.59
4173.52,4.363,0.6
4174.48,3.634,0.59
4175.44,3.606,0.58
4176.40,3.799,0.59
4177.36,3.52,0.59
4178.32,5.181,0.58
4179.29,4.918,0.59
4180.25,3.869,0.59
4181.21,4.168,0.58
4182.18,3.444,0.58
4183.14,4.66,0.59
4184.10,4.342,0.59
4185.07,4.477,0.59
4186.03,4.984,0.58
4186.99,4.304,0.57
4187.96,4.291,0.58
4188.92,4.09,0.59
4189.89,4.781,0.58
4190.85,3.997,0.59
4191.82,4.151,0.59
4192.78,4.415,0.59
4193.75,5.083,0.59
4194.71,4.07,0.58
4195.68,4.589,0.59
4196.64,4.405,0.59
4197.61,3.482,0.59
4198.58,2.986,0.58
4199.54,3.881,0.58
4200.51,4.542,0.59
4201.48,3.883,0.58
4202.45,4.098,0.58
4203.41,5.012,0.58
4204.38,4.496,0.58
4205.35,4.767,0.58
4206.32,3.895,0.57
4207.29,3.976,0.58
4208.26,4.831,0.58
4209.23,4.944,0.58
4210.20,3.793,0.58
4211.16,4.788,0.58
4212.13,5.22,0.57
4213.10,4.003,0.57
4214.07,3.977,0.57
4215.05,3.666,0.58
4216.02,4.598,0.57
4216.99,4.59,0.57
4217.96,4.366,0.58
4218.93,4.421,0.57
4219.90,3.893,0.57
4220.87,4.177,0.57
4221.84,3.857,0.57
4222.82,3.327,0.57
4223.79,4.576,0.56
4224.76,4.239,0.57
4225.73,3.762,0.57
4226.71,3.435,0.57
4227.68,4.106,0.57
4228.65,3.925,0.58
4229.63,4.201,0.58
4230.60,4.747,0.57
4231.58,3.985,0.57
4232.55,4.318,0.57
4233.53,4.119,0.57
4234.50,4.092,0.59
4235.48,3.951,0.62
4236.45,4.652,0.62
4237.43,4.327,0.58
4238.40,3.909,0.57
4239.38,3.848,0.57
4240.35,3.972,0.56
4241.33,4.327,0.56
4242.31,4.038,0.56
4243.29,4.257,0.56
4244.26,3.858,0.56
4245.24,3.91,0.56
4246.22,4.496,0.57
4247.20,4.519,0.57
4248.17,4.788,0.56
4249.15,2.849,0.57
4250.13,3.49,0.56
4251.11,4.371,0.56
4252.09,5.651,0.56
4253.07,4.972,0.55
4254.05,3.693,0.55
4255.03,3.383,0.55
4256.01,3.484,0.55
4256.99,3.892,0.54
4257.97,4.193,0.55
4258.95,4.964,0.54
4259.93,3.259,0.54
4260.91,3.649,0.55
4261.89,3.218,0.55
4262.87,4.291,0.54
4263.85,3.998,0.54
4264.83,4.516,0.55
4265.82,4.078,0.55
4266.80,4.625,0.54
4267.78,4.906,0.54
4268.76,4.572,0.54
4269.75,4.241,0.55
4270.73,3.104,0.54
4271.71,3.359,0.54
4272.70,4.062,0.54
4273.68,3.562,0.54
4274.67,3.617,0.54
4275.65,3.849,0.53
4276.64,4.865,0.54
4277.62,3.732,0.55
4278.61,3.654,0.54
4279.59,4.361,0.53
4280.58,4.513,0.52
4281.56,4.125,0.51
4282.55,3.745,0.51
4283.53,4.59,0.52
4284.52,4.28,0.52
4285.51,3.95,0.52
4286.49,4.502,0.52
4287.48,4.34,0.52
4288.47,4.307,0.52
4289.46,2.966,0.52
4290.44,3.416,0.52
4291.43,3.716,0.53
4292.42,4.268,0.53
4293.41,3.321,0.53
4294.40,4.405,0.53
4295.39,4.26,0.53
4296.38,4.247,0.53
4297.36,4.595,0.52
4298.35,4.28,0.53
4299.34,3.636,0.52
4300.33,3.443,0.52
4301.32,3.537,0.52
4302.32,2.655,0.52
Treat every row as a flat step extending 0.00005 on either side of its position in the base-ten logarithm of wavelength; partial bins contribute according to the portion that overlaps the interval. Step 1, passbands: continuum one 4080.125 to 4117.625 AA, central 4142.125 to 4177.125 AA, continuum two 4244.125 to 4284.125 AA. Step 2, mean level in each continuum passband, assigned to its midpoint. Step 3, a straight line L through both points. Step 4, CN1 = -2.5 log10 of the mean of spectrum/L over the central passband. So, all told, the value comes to -0.07 mag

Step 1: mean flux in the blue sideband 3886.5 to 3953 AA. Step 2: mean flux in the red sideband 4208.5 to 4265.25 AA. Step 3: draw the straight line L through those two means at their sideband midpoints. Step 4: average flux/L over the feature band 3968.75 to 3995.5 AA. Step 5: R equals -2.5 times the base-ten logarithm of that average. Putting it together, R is 0.07 mag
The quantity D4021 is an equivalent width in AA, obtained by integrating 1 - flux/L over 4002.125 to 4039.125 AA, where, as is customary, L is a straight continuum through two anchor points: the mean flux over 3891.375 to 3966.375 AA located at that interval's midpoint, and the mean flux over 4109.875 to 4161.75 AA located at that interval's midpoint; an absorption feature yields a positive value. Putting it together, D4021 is -1.9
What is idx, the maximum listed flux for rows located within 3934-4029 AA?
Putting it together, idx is 5.871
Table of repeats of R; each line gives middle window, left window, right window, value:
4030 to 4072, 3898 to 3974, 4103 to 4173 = -0.098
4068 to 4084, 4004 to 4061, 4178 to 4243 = 0.076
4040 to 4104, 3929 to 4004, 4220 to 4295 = -0.086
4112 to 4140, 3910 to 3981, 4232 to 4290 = -0.089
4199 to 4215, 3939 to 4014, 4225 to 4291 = -0.086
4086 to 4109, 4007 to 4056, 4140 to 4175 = 0.149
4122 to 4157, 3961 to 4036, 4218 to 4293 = -0.059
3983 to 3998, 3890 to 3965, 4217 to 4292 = -0.052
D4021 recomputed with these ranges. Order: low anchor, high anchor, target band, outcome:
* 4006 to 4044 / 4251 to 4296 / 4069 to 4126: 4.2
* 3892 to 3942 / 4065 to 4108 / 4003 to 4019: -1.6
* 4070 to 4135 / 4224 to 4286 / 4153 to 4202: -2.2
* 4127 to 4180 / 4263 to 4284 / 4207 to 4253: -0.6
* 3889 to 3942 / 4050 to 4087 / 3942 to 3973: 3.7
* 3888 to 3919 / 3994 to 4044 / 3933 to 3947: 1.0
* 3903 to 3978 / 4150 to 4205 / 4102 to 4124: 0.4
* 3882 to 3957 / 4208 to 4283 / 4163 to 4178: -0.4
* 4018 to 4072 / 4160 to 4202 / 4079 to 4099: 2.7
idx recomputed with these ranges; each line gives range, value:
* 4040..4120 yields 6.243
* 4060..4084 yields 5.163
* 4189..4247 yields 5.22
